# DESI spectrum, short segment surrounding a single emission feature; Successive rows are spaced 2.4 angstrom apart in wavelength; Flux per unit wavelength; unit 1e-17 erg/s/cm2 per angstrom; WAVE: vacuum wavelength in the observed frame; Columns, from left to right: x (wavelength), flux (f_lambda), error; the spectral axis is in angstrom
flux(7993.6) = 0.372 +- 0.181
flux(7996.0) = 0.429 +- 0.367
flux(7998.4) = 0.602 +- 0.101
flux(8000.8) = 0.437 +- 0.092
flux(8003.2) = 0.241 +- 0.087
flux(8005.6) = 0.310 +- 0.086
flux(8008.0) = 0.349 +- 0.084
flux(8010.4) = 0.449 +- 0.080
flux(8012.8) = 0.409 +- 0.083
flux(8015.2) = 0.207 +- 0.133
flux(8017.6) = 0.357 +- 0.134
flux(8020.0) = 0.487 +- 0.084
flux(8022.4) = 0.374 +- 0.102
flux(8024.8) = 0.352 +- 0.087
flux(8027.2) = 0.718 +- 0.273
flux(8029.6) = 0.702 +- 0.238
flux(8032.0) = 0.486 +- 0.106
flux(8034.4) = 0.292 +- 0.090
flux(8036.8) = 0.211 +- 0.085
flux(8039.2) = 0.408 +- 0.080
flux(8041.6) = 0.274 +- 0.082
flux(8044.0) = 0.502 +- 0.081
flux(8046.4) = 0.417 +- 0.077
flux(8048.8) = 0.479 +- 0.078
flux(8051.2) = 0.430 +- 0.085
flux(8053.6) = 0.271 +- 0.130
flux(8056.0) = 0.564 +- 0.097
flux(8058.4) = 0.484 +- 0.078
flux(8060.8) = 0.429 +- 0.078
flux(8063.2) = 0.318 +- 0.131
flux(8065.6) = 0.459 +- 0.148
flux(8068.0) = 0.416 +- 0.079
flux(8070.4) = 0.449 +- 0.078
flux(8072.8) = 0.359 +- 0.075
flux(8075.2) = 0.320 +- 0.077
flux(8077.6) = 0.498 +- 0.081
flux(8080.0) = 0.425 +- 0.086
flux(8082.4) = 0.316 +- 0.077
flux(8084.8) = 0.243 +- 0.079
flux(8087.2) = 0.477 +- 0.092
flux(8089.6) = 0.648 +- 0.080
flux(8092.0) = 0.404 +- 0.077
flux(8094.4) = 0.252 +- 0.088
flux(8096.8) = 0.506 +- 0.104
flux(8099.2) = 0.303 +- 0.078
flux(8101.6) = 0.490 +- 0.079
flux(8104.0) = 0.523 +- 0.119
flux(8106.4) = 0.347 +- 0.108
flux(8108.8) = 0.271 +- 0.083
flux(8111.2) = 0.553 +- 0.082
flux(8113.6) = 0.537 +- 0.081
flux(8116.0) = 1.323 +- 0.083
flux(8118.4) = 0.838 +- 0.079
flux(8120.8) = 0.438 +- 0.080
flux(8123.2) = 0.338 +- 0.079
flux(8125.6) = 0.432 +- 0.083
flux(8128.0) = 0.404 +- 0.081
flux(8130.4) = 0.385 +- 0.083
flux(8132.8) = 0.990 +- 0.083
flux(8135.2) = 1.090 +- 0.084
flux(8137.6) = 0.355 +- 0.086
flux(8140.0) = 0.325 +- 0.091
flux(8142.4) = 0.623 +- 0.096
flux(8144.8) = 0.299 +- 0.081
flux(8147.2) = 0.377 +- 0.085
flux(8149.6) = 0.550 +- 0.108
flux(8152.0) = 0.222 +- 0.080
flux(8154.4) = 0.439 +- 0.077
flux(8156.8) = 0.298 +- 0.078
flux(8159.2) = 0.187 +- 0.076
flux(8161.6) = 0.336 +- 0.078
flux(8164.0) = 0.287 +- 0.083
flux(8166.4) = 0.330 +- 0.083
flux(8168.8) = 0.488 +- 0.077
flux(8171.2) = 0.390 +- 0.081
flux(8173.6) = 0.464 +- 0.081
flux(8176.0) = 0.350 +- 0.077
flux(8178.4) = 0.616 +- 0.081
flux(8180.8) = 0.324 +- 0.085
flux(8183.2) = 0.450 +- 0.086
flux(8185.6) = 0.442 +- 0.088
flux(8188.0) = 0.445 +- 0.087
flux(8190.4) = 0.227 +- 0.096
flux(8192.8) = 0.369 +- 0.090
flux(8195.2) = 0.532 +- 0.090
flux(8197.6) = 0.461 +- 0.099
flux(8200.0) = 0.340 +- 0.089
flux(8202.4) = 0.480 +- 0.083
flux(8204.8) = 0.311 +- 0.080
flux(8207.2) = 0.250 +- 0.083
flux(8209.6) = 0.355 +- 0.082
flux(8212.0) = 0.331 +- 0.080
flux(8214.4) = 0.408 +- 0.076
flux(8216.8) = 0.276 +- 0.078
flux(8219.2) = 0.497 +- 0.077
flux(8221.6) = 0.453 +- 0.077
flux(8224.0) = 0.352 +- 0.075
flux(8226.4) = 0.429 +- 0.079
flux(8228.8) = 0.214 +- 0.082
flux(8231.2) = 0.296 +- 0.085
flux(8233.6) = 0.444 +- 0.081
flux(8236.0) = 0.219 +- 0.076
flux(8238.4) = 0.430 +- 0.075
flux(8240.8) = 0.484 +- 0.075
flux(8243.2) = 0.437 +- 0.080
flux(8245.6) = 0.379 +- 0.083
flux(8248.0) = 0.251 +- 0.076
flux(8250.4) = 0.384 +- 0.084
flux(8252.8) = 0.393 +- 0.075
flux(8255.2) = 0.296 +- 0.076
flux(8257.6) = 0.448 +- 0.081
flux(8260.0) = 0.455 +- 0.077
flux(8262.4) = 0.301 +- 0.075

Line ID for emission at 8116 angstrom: [S II] 6716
